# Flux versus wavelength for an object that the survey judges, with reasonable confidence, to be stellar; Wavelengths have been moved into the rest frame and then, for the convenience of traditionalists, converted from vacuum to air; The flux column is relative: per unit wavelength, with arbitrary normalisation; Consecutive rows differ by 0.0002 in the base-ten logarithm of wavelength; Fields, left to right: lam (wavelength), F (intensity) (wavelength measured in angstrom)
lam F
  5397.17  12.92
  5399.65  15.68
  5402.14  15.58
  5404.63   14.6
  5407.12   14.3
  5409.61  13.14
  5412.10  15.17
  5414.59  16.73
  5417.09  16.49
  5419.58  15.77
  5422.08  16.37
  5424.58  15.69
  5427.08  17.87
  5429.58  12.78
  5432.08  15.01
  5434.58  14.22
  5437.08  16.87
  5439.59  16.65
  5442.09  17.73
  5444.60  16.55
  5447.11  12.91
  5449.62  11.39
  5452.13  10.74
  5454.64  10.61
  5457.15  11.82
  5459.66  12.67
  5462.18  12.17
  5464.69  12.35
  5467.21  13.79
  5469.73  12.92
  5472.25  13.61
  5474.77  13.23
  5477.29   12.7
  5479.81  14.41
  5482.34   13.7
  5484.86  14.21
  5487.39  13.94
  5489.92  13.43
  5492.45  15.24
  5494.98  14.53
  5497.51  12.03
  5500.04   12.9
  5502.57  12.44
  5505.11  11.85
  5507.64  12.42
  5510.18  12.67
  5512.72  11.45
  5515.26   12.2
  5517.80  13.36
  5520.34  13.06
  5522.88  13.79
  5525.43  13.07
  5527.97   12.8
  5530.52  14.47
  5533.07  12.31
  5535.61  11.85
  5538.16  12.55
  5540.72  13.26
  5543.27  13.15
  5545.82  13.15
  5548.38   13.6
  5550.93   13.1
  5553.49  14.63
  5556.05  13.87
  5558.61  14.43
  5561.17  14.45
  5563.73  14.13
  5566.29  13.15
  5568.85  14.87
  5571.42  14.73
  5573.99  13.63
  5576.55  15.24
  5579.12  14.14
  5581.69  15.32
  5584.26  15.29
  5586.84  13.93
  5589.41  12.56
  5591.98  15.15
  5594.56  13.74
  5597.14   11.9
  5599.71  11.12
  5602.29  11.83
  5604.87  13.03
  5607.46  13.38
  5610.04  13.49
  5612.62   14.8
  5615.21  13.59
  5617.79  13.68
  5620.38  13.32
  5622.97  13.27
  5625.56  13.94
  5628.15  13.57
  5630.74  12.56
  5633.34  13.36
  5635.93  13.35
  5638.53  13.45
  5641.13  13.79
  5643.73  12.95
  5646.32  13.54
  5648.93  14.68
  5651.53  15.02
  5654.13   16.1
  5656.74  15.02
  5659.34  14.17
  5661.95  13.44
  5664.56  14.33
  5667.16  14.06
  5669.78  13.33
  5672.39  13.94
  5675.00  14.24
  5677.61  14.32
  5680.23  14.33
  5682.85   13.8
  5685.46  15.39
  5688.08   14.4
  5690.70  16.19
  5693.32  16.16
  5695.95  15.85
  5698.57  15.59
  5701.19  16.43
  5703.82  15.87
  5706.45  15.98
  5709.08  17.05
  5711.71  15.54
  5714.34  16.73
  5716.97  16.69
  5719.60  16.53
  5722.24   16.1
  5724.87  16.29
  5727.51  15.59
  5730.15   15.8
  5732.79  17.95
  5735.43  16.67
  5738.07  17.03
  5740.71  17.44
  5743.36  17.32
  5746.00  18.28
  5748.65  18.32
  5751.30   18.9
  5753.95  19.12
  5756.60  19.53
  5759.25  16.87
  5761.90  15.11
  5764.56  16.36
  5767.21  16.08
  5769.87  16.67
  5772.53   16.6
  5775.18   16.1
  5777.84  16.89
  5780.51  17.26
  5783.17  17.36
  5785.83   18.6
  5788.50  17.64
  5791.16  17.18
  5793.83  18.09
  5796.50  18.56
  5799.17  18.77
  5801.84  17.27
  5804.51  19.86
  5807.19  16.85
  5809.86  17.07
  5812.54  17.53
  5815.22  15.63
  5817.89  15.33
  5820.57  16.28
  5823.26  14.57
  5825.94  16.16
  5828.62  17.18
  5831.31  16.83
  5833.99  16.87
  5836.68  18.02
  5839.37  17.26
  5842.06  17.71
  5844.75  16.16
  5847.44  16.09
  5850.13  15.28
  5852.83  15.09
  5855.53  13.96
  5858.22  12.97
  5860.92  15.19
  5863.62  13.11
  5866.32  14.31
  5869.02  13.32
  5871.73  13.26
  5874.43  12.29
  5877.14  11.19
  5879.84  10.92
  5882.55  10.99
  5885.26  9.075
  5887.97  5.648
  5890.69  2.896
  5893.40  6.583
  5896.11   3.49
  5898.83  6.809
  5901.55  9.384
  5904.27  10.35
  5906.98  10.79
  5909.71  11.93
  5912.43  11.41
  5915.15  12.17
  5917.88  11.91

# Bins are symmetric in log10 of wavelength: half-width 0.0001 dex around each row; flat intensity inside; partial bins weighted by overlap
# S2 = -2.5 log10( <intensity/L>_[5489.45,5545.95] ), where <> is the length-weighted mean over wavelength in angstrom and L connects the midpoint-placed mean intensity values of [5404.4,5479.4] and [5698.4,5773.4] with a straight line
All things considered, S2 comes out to 0.15 mag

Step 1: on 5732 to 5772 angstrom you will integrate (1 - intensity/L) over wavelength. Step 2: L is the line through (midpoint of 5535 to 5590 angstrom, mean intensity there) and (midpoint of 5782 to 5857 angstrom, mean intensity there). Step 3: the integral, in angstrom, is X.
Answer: -3.3 angstrom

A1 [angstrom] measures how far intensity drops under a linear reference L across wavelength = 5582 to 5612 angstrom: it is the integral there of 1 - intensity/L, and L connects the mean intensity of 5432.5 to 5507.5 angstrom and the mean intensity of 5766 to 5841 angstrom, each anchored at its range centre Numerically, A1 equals 3.1 angstrom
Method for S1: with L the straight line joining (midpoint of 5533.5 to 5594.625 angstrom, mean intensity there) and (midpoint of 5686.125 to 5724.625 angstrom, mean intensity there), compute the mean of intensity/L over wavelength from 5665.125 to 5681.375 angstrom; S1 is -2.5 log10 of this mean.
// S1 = 0.11 mag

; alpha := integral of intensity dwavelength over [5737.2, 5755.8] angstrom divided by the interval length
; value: 18.1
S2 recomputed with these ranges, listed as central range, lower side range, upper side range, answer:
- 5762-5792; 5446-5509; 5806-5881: -0.143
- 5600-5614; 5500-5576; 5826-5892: 0.016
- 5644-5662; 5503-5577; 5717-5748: 0.061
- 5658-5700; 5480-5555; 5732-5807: 0.098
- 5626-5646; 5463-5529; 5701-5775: 0.150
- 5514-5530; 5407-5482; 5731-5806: 0.147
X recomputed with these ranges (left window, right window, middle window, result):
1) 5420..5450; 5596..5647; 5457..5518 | 7.26 angstrom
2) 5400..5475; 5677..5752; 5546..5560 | 1.19 angstrom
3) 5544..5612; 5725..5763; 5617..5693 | 6.74 angstrom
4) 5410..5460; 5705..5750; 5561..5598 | 3.68 angstrom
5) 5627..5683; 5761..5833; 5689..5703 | -1.09 angstrom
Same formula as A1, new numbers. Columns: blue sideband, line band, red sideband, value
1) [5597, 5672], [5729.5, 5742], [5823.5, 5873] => -2.2 angstrom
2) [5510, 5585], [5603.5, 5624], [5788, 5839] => 1.3 angstrom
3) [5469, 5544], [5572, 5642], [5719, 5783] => 5.4 angstrom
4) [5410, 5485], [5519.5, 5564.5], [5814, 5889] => 2.6 angstrom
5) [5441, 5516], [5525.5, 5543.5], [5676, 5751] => 1.2 angstrom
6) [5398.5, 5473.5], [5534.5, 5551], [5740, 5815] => 2.6 angstrom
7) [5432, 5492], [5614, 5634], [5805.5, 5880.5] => 1.3 angstrom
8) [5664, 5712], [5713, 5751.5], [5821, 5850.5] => -3.6 angstrom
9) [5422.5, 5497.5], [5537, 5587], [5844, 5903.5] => -3.0 angstrom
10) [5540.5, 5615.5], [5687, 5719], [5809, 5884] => -3.9 angstrom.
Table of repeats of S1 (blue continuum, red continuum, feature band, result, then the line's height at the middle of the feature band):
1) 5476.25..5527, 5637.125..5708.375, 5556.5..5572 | -0.04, 13.7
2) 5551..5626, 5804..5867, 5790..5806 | -0.17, 15.7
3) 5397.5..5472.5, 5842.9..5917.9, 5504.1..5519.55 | 0.12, 13.9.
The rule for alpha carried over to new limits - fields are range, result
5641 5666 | 14.3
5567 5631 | 13.7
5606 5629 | 13.7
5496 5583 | 13.4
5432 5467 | 13.6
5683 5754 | 16.6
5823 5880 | 15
